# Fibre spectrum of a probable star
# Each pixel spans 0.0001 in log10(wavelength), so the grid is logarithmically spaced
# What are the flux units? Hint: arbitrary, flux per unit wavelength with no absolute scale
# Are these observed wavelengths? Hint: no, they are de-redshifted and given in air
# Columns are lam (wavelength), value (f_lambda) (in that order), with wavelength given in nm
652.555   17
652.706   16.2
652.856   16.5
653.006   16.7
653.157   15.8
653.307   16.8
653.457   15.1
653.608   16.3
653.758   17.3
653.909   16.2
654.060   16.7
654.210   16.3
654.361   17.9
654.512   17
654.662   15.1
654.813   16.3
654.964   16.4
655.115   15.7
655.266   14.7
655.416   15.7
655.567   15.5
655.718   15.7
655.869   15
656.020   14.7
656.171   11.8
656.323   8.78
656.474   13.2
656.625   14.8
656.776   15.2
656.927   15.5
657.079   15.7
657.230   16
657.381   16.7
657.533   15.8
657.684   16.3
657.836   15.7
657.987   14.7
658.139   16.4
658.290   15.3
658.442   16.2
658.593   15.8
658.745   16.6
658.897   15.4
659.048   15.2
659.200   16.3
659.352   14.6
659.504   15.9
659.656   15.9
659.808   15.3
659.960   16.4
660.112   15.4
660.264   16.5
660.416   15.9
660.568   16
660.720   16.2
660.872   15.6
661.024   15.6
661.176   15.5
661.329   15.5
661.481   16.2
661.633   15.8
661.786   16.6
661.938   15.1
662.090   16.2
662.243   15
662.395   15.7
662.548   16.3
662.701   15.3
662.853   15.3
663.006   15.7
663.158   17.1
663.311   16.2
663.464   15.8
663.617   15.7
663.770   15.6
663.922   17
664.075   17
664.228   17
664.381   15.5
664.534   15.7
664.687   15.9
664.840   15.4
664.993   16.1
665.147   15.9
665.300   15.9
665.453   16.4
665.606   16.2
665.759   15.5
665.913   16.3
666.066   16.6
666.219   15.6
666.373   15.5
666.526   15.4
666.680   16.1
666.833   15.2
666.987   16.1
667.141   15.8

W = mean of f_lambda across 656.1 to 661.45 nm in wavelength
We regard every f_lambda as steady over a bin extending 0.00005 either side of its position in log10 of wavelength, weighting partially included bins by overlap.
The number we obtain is 15.4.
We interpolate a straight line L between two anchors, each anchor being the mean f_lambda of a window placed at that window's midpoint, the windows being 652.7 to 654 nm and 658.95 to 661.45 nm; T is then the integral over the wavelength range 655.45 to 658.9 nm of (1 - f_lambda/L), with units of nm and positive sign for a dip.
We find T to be 0.20 nm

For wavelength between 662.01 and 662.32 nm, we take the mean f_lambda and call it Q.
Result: 15.6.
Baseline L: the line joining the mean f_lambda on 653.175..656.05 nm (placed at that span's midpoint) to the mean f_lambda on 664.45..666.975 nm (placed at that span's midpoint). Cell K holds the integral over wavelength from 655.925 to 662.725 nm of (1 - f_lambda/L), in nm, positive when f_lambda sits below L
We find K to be 0.22 nm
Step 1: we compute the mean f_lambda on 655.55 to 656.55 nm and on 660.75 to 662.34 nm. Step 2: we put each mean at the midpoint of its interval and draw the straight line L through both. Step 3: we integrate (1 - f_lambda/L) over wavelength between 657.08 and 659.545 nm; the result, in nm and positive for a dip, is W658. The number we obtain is -0.249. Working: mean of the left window 13.4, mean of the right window 15.7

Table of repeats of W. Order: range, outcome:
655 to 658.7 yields 15.1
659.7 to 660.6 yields 15.9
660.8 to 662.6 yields 15.8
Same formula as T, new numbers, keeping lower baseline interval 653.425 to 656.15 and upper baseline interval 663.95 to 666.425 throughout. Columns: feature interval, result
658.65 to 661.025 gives 0.03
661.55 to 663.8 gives 0.03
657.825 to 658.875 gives 0.01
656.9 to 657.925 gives 0.00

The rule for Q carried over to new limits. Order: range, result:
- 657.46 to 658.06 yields 15.6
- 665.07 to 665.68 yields 16.1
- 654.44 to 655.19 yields 16.1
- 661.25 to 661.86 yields 16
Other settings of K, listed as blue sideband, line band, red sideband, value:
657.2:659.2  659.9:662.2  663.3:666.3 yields 0.01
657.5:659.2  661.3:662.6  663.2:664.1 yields 0.02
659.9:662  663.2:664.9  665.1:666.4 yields -0.01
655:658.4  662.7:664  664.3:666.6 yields -0.03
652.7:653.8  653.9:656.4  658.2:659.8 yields 0.14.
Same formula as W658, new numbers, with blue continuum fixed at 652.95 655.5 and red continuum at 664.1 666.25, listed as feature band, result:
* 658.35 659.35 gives 0.02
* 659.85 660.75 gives 0.01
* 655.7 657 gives 0.19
